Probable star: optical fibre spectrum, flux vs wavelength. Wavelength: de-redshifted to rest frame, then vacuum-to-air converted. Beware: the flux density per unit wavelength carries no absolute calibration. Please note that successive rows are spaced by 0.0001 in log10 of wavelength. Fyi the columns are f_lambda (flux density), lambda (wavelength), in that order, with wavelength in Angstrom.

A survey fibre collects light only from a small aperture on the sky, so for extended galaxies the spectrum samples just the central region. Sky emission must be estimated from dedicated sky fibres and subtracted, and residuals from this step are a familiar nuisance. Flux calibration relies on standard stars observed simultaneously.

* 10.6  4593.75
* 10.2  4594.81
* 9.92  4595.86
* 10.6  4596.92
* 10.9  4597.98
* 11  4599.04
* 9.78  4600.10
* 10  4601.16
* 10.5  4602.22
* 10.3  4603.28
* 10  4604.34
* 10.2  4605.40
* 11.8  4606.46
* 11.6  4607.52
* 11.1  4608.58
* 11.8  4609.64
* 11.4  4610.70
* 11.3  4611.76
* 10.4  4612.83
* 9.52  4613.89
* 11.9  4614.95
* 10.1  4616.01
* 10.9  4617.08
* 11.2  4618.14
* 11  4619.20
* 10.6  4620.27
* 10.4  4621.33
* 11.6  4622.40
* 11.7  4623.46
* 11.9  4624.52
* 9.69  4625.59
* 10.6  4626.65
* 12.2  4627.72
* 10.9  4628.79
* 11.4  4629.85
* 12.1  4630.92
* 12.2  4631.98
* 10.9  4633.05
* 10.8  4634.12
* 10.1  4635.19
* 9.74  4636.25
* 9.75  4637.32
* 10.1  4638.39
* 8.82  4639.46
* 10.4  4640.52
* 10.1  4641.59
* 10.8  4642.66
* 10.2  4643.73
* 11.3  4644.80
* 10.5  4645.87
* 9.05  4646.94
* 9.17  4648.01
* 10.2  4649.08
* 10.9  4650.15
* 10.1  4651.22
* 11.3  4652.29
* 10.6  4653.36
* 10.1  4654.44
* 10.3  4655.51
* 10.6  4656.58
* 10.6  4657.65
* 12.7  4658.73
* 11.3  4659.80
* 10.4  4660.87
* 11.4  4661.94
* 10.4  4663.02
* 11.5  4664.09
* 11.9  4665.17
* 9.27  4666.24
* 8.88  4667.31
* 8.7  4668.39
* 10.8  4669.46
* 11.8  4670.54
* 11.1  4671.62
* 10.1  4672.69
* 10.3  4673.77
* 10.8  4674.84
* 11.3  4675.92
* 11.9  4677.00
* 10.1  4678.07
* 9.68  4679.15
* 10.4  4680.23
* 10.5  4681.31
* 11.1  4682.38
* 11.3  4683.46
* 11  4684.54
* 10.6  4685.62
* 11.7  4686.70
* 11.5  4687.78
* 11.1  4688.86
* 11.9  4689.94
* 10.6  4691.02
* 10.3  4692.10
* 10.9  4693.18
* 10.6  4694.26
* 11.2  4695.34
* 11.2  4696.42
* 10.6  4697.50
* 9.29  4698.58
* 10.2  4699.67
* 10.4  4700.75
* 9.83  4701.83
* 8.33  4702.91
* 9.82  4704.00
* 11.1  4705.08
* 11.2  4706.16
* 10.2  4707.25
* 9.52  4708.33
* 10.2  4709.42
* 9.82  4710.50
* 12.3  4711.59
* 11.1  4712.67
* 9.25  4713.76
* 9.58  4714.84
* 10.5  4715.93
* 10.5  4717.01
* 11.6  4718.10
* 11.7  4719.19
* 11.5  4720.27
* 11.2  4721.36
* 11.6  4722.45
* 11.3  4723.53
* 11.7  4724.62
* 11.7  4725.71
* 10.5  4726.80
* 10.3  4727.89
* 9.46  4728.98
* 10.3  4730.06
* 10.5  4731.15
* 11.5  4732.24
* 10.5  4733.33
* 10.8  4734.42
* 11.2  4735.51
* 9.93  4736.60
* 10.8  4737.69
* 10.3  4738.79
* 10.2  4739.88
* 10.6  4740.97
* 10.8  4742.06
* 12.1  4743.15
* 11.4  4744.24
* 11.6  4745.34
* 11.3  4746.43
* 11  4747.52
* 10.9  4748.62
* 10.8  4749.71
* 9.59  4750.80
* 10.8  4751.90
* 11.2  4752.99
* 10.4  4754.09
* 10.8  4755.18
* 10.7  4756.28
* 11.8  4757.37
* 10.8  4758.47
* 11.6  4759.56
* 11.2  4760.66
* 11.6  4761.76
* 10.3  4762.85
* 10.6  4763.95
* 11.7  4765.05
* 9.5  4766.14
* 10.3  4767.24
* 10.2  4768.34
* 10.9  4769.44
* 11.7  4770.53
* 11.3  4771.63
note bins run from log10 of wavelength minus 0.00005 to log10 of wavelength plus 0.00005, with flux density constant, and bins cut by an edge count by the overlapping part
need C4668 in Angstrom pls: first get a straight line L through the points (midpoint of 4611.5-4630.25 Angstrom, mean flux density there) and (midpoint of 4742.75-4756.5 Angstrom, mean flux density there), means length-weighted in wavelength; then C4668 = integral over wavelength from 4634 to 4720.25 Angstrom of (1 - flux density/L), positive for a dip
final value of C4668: 3.3 Angstrom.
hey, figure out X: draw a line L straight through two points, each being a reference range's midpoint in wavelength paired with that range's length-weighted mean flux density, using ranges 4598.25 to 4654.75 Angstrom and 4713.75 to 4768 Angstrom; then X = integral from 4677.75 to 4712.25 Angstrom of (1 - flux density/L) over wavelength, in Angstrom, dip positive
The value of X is 0.6 Angstrom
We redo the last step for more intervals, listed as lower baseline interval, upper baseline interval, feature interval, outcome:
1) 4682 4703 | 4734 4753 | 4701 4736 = 0.5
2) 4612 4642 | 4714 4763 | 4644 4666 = 0.2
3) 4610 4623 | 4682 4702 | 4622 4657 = 0.8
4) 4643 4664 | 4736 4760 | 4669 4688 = -0.4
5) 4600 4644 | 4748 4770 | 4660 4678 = 0.2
